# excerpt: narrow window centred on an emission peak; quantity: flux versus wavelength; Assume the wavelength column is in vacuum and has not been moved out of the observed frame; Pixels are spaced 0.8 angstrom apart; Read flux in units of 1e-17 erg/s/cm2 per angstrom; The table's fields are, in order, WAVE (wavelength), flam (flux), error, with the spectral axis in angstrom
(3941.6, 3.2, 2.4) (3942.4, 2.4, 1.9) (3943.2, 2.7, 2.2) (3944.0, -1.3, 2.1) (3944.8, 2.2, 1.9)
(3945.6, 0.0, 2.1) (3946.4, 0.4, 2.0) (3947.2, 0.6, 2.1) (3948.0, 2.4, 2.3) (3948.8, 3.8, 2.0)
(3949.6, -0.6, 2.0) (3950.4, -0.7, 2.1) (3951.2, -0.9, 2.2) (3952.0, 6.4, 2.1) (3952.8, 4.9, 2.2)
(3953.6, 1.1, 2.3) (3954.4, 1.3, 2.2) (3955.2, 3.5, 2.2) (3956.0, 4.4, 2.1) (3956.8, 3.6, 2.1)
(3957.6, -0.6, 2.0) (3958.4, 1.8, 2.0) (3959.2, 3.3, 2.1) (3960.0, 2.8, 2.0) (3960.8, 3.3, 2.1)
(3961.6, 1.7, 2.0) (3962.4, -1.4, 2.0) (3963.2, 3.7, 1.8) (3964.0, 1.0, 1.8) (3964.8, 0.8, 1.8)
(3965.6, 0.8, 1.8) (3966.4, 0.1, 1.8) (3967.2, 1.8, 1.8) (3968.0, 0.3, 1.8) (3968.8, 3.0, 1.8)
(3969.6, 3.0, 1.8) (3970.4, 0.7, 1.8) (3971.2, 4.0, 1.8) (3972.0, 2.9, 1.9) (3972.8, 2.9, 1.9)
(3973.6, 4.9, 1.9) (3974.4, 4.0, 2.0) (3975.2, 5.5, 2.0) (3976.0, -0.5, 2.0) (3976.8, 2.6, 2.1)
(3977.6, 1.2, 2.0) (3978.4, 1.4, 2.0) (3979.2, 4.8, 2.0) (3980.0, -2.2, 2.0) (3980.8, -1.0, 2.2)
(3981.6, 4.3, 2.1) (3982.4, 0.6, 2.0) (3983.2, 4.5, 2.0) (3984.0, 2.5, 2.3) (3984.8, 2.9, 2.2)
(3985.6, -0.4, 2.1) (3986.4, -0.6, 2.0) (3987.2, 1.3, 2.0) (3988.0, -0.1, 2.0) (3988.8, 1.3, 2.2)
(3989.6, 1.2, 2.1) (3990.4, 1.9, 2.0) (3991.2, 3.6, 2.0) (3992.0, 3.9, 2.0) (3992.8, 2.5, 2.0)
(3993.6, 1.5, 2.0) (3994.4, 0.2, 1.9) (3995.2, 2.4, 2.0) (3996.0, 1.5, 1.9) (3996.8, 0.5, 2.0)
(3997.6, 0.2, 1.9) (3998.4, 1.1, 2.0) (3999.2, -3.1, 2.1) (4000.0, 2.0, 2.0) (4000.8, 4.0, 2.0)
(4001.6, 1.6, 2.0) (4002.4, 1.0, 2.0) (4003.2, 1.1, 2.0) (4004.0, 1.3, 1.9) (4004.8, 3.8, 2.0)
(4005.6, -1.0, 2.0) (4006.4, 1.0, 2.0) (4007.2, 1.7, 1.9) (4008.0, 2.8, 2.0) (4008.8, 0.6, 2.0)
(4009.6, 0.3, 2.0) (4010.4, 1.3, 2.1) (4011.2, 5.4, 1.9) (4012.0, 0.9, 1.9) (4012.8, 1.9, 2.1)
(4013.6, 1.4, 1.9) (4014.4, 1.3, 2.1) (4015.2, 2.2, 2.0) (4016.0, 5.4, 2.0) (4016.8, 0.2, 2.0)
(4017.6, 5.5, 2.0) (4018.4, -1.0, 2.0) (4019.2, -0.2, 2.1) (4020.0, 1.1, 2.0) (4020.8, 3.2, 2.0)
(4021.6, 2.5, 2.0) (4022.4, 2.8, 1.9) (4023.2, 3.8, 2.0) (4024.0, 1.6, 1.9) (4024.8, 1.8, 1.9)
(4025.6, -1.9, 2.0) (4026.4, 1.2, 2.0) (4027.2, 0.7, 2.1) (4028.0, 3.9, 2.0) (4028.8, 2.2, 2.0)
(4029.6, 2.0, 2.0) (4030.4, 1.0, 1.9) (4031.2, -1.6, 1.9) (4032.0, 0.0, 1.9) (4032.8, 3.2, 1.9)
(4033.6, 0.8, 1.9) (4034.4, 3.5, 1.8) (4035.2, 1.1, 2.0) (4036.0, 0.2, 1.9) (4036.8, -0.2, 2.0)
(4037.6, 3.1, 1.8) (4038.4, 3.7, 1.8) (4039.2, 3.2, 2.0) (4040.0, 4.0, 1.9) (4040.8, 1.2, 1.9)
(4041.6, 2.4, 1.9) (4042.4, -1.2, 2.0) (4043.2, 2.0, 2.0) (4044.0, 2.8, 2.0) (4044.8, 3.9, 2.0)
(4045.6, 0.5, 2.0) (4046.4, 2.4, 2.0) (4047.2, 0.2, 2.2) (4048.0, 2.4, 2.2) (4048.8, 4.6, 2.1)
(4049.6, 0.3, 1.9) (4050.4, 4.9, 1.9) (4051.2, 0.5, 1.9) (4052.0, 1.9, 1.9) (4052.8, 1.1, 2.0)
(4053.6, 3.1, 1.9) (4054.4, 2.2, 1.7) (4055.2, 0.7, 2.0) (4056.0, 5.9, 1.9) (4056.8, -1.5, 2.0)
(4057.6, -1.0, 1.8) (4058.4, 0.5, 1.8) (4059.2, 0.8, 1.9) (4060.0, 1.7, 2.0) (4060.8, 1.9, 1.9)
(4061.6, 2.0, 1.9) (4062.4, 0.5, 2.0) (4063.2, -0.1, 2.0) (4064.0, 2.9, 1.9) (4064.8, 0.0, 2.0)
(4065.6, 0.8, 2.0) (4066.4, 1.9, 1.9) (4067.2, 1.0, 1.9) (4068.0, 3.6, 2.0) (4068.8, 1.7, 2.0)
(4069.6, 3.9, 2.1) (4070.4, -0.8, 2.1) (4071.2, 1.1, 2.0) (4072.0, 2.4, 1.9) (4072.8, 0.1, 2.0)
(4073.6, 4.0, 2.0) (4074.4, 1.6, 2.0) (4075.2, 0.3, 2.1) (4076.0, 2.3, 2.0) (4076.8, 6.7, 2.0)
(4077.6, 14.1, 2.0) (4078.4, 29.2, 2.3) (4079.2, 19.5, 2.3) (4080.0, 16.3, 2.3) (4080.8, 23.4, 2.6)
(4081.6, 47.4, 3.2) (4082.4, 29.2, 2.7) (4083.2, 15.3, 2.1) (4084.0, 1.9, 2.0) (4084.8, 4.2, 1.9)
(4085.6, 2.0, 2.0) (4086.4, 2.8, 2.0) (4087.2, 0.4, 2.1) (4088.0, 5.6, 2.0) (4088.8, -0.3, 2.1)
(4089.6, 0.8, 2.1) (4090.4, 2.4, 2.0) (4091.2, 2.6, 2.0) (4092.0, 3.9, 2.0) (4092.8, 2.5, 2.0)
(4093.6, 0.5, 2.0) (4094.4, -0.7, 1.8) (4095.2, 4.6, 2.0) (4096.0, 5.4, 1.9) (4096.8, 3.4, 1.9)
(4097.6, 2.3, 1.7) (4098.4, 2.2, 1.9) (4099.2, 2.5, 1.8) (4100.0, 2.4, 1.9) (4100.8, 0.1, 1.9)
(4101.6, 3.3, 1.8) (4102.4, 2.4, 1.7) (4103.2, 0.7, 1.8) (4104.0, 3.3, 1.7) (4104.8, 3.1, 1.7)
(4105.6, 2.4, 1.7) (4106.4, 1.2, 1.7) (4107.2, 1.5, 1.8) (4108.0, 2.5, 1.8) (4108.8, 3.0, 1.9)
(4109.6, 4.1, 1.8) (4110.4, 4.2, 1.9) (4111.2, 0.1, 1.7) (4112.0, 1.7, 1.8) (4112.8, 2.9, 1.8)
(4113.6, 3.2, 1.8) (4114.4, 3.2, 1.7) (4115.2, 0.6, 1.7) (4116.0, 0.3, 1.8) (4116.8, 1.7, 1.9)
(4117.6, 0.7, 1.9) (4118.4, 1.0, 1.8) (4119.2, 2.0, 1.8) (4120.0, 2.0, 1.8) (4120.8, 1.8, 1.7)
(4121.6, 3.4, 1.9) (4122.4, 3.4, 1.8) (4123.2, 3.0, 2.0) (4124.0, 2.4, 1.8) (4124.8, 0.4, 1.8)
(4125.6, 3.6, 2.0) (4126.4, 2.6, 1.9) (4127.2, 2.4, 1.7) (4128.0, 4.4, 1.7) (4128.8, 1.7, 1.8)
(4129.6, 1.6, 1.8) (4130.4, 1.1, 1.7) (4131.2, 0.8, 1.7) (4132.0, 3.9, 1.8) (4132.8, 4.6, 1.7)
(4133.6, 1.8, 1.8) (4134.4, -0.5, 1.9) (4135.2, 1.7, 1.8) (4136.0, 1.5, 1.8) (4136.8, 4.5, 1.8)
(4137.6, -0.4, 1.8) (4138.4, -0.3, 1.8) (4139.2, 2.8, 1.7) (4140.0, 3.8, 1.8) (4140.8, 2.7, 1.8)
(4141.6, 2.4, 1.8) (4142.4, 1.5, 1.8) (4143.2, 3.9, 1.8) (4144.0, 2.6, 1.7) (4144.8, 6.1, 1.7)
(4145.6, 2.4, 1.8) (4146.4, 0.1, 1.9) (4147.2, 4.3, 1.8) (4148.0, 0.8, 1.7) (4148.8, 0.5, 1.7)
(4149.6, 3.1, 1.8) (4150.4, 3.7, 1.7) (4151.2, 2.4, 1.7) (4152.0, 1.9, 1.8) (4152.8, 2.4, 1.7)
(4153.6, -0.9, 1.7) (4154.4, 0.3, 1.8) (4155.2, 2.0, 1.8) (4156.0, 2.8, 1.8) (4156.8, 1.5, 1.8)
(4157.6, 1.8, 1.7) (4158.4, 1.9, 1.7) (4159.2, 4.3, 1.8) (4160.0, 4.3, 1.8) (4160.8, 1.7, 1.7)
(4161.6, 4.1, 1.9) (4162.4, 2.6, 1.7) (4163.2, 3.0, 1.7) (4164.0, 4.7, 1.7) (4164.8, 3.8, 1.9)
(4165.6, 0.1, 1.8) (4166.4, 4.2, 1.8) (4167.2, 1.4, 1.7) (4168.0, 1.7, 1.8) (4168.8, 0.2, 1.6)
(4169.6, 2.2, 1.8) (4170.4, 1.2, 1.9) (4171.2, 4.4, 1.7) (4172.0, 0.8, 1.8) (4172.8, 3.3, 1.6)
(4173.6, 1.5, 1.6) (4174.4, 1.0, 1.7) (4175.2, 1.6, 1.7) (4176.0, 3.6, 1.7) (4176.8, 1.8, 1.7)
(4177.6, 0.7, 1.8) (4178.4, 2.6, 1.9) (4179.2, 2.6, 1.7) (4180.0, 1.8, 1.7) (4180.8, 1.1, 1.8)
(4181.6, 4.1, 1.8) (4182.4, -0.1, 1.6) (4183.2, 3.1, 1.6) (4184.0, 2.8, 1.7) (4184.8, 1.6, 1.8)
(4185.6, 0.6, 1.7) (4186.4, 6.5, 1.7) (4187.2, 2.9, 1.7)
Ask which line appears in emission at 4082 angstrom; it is [O II]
